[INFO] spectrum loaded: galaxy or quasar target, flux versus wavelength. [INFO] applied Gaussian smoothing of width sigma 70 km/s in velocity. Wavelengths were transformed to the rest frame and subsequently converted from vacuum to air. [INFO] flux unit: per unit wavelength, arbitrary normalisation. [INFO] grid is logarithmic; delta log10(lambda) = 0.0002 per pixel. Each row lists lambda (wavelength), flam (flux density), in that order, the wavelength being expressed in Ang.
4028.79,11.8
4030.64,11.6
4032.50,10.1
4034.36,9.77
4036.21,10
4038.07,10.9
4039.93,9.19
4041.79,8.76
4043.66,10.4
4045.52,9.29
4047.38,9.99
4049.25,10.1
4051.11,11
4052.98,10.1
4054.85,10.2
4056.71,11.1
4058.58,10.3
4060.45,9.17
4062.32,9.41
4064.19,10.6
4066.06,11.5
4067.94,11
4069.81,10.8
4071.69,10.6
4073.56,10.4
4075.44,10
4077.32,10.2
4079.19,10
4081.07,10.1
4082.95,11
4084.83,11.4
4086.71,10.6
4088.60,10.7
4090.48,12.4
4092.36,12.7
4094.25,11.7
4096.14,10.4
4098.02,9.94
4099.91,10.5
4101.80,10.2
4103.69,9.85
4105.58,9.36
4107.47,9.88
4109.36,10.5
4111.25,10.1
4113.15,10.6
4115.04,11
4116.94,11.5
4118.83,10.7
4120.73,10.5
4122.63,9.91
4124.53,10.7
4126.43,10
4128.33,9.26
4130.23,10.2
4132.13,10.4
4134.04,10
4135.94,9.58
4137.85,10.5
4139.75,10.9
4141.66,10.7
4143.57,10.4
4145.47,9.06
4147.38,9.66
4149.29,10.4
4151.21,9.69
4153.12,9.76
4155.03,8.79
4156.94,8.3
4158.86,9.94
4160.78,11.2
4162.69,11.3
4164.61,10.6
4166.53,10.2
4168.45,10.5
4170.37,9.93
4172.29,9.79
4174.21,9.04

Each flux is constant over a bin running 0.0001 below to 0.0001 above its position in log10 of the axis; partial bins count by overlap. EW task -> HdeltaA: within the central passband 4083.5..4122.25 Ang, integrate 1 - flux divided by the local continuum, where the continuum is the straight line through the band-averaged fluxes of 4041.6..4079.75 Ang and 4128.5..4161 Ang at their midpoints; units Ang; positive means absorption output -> -2.4 Ang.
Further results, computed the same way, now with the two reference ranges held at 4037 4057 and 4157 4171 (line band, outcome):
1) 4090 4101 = -1.10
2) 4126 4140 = 0.32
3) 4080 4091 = -0.87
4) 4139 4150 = 0.18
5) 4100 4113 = 0.22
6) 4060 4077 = -0.49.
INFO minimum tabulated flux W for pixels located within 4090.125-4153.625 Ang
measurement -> 9.06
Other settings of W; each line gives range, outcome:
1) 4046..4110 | 9.17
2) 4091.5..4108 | 9.36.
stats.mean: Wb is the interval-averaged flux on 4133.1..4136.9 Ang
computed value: 9.79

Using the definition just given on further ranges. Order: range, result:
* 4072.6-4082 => 10.1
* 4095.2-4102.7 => 10.3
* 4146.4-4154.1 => 9.87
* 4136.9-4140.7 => 10.7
